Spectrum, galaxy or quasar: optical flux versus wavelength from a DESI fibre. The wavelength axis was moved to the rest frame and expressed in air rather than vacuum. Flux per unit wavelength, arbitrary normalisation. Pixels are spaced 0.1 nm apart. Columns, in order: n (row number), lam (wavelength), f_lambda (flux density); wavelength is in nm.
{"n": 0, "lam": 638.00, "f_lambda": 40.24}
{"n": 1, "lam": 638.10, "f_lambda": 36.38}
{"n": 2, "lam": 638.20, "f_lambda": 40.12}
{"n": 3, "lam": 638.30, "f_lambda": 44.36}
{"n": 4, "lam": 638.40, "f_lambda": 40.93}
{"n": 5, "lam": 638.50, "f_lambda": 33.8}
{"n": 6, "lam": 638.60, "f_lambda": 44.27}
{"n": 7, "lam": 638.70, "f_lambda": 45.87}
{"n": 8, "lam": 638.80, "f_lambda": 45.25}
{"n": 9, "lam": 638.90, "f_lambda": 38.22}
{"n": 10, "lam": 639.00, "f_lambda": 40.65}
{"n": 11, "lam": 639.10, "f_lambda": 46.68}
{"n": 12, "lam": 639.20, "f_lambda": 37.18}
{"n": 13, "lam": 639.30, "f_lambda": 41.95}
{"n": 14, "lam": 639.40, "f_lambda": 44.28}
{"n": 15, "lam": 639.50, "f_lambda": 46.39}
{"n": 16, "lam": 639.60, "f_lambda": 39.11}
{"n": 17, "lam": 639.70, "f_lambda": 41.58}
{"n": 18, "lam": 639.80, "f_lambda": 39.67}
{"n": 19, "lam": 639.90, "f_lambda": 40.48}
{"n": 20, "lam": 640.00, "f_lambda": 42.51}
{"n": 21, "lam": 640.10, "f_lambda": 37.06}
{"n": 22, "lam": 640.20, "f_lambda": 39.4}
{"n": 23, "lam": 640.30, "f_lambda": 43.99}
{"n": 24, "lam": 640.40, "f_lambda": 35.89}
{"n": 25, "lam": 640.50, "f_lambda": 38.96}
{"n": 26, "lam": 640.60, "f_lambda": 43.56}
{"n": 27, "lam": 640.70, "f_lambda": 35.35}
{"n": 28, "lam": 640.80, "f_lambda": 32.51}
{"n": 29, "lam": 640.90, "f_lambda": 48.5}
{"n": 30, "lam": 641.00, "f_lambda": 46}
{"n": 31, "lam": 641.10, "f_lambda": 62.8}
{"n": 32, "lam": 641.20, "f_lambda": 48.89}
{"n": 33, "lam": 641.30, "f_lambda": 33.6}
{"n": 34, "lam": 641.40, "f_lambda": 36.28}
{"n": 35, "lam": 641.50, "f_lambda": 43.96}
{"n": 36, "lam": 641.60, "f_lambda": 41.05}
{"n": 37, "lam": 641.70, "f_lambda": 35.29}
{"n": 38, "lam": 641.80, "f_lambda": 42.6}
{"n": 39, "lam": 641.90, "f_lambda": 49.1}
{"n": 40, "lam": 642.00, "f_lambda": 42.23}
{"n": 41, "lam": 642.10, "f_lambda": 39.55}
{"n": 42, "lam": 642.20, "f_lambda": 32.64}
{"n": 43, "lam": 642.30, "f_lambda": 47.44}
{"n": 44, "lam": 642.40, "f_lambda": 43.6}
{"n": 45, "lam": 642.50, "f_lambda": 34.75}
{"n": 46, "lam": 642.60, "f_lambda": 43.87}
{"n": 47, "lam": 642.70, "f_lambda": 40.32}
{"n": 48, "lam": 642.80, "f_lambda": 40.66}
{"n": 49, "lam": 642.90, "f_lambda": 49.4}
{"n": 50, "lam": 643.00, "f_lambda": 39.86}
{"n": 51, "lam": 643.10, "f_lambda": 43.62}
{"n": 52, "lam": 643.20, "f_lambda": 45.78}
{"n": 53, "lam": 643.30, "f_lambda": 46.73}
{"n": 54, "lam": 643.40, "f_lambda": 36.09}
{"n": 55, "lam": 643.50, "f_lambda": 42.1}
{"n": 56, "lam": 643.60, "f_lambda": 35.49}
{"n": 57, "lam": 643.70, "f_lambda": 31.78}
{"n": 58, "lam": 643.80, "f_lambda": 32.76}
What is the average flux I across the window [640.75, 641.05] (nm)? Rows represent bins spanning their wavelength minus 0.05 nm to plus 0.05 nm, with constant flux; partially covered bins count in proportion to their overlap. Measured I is 42.3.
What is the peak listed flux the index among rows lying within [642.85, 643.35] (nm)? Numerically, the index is 49.4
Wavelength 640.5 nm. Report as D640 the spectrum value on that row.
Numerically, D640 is 38.96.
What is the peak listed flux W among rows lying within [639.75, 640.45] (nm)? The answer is 43.99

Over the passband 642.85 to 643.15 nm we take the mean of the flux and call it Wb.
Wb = 44.3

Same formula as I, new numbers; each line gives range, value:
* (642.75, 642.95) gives 45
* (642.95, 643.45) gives 42.4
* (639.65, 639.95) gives 40.6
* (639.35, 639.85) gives 42.2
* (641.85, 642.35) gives 42.2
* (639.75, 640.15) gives 39.9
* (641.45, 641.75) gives 40.1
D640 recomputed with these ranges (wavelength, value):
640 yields 42.51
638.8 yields 45.25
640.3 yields 43.99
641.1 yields 62.8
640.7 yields 35.35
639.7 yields 41.58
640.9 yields 48.5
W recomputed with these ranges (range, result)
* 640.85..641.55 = 62.8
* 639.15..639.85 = 46.39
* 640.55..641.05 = 48.5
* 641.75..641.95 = 49.1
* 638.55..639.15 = 46.68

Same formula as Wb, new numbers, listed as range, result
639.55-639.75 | 40.3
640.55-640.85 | 37.1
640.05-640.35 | 40.2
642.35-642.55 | 39.2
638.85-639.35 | 40.9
